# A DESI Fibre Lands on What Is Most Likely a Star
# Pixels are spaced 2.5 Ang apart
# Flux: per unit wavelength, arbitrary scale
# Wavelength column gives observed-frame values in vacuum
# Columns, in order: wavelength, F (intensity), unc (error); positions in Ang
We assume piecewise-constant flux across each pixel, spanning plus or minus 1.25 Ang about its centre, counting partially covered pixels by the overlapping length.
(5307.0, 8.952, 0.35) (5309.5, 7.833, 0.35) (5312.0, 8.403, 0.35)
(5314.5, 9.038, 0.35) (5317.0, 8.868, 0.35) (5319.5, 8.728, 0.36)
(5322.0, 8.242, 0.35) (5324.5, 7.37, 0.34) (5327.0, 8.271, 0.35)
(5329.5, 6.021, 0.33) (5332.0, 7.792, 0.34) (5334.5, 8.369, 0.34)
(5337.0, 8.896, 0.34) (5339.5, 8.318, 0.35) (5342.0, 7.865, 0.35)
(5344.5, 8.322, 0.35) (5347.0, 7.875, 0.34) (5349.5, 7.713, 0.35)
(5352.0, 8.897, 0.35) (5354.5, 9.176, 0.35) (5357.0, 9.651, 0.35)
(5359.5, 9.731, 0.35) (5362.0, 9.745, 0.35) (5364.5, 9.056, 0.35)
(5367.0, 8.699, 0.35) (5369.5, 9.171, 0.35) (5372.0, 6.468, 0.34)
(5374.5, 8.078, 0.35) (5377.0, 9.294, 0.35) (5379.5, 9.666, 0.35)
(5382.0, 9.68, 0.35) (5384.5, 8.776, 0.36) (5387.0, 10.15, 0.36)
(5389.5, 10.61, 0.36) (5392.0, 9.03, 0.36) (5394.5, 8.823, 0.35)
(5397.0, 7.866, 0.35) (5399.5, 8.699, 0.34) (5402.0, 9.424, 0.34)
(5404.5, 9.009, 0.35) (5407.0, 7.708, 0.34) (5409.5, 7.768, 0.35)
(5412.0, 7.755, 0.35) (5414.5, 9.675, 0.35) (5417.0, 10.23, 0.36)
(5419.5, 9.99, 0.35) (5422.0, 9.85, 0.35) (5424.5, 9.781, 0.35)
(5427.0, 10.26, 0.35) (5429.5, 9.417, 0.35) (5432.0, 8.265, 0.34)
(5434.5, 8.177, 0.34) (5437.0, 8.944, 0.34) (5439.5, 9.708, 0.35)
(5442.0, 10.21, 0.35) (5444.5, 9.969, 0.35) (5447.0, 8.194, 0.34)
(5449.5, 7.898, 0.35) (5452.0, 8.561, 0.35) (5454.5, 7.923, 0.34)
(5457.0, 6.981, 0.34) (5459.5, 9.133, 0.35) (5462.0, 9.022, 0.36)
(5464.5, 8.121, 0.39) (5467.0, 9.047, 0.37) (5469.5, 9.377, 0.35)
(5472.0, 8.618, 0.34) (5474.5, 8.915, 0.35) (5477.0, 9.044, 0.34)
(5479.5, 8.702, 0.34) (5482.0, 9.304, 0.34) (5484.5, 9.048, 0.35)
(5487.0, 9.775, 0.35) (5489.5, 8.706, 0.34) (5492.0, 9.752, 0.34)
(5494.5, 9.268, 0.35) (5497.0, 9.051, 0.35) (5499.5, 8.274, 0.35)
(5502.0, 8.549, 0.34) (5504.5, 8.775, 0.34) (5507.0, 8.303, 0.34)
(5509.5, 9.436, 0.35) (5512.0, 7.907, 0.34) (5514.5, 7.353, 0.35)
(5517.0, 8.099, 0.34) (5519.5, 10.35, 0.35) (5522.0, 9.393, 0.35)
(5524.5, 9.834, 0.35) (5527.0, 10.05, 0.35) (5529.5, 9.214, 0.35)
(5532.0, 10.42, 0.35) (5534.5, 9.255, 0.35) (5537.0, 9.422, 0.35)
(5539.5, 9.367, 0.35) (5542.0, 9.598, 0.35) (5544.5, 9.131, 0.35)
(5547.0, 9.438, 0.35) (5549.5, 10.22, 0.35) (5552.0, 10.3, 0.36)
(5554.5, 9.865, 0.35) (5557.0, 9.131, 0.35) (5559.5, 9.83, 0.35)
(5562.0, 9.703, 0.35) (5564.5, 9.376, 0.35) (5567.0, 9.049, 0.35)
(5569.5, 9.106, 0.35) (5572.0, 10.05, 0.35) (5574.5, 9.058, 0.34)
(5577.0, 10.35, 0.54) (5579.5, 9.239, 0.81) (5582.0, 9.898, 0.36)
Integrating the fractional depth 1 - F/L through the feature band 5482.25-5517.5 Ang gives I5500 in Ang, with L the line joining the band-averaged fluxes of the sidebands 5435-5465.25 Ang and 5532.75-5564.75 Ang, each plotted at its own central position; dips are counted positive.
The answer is 1.5 Ang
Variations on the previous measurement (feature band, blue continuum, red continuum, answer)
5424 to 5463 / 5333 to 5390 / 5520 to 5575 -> 1.2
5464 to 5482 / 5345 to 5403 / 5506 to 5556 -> 0.6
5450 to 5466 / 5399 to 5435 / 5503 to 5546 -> 1.5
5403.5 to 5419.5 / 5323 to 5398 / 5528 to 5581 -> 0.2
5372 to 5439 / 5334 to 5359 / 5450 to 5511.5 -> -3.2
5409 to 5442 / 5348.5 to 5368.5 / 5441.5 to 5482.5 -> -1.6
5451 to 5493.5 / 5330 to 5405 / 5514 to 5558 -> 1.9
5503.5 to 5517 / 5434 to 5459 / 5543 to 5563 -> 1.4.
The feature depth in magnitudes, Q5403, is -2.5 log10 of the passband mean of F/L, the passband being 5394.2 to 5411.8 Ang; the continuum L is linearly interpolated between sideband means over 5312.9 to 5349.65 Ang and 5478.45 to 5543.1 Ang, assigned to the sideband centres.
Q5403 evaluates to 0.01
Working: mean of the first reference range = 8.13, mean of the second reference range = 9.12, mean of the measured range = 8.41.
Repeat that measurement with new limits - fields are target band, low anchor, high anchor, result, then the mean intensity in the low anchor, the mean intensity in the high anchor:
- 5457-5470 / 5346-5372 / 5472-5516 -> 0.01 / 8.86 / 8.82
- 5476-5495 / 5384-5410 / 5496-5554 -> -0.01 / 8.93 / 9.22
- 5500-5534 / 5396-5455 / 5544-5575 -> 0.04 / 8.99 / 9.58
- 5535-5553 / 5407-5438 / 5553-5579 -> -0.01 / 9.12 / 9.55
